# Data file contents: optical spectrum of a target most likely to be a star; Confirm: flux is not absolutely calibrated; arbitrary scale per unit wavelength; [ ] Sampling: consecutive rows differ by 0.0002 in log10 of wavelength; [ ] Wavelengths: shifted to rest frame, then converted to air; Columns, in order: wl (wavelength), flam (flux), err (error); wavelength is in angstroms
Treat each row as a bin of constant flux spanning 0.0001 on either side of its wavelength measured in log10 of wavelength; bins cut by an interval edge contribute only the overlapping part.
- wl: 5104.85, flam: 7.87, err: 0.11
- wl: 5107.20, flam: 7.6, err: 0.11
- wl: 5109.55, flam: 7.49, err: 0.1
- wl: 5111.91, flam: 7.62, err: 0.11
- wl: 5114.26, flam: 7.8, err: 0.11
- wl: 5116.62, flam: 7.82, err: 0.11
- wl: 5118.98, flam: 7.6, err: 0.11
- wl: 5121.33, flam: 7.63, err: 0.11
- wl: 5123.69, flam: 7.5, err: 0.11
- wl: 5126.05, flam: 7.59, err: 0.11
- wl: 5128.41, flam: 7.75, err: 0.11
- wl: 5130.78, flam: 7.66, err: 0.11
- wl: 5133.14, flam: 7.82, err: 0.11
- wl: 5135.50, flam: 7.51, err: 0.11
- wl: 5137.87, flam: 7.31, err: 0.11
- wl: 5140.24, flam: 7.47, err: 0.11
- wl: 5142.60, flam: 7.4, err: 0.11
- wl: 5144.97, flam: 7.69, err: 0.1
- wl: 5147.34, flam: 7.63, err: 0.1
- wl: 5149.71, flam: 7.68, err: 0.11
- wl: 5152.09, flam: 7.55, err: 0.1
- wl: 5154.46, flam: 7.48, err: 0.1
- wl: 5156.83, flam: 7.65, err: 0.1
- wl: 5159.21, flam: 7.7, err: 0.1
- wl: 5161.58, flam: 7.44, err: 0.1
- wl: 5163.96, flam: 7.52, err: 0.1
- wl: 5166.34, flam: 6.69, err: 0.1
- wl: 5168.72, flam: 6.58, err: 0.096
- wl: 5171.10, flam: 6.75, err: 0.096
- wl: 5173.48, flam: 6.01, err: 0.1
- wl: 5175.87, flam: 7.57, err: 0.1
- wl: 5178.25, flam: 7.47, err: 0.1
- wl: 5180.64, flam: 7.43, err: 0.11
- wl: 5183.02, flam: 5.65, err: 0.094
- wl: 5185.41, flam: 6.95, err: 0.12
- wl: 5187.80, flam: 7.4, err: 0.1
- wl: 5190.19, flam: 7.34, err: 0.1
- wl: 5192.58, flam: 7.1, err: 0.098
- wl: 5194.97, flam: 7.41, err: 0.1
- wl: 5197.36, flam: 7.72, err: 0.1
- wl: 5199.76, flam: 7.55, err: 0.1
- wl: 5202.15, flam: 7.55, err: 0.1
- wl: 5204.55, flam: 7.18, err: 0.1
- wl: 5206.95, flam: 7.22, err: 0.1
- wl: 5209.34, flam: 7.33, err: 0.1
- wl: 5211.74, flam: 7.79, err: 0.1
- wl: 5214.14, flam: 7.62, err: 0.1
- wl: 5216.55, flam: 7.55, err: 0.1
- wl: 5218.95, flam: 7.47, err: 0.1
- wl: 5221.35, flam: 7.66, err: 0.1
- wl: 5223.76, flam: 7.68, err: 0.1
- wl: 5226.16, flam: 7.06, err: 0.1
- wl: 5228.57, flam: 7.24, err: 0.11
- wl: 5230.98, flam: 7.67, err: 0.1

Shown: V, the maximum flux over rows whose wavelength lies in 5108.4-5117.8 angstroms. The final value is 7.82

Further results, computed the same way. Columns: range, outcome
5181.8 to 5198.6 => 7.72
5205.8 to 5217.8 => 7.79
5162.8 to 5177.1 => 7.57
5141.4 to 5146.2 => 7.69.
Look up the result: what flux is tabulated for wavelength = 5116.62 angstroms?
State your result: 7.82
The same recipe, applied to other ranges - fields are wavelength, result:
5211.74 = 7.79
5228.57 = 7.24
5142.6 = 7.4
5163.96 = 7.52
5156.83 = 7.65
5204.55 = 7.18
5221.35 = 7.66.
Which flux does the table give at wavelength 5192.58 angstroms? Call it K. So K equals 7.1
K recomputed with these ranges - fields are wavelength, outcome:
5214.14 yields 7.62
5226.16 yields 7.06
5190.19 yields 7.34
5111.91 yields 7.62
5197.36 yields 7.72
